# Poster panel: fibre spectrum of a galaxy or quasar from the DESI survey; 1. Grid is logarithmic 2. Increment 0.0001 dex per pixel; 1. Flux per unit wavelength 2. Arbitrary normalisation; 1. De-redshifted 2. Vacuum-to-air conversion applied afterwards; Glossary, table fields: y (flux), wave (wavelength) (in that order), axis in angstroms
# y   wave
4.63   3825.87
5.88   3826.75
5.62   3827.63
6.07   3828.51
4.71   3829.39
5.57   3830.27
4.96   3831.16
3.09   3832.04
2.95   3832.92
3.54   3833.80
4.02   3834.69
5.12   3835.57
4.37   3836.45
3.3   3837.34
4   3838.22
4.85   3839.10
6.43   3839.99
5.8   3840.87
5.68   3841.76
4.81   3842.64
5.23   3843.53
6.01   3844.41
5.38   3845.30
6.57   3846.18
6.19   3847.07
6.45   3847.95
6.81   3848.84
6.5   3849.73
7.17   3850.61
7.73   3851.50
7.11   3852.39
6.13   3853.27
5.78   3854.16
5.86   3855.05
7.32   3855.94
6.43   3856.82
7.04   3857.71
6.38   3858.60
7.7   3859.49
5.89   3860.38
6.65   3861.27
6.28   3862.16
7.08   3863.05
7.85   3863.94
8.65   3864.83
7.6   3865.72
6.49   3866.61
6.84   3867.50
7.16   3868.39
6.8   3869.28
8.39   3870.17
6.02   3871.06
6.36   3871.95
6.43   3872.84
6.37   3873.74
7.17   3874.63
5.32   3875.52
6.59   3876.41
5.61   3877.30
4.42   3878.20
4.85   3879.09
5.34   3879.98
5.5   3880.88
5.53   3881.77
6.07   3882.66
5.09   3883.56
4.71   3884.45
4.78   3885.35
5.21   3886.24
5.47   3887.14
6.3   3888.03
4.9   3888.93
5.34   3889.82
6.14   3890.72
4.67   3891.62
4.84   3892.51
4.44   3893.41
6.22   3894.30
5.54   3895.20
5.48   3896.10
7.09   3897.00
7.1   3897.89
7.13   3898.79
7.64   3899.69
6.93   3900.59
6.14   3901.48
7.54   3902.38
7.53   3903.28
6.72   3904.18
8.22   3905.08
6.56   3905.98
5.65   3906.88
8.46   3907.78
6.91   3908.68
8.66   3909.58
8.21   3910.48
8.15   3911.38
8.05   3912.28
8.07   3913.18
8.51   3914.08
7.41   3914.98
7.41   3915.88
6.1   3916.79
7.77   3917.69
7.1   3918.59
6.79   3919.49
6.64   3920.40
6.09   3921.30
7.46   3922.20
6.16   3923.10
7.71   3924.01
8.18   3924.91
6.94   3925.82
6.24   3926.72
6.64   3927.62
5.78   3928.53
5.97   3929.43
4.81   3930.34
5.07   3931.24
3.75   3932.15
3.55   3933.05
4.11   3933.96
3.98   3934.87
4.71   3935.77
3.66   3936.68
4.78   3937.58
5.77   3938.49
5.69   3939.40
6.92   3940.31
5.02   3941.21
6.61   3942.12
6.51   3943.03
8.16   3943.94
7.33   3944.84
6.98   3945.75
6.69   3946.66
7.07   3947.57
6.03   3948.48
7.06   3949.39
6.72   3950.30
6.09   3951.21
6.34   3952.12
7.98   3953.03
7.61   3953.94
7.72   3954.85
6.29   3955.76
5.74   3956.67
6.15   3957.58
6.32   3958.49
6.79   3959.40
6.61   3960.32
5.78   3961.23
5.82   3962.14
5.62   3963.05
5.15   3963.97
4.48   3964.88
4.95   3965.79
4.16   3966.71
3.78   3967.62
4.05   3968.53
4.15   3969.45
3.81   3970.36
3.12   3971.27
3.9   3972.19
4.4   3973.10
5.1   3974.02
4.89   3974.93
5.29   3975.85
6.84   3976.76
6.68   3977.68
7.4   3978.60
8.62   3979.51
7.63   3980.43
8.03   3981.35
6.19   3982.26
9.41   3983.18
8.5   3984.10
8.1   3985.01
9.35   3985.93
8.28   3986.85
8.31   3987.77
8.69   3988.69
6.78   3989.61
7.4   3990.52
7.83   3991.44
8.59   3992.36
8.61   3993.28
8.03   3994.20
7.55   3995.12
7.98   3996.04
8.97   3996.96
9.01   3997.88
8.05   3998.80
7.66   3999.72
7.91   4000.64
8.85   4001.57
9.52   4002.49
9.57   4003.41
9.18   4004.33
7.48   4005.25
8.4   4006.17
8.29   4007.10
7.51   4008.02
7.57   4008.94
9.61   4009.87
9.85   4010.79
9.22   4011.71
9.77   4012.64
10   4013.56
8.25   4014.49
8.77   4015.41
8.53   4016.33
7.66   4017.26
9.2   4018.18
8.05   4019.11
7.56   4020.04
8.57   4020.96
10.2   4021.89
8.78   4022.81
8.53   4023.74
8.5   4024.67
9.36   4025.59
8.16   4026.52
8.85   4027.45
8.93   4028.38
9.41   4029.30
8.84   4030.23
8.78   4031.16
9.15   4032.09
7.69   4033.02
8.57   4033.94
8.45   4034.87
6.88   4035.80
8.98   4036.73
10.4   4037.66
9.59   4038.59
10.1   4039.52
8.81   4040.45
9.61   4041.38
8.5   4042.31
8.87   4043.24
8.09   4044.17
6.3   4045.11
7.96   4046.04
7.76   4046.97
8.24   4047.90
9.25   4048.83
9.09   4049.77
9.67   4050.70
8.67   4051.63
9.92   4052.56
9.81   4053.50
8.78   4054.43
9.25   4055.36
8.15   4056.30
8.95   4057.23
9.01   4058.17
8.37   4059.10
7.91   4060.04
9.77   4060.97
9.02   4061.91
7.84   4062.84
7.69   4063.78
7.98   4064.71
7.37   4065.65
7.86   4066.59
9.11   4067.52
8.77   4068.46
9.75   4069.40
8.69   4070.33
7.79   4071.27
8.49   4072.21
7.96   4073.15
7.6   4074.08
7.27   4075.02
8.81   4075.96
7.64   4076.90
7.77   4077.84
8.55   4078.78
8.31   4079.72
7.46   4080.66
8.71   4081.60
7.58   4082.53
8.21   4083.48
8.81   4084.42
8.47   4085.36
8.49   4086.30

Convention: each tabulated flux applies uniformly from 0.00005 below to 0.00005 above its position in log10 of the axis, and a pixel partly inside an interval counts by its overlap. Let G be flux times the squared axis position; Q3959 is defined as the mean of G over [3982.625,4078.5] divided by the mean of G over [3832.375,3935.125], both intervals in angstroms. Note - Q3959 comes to 1.48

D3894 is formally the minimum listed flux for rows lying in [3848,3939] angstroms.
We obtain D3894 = 3.55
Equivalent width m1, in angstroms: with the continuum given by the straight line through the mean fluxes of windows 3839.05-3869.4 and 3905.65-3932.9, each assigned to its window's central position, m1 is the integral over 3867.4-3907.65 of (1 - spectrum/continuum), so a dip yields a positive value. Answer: 3.7 angstroms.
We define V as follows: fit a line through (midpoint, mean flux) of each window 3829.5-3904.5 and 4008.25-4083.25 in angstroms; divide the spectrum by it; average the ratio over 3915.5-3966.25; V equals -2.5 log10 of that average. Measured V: 0.147 mag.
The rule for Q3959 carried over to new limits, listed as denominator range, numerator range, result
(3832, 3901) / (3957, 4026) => 1.33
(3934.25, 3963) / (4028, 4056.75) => 1.47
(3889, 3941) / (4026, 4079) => 1.44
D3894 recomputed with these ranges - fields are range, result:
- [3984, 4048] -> 6.3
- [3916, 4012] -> 3.12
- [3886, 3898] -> 4.44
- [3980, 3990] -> 6.19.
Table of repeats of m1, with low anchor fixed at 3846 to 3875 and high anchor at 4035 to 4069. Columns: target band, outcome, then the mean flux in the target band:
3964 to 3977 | 5.63 angstroms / 4.48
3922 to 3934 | 2.50 angstroms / 5.91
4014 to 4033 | -0.64 angstroms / 8.68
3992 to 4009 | -0.41 angstroms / 8.37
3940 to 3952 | 1.50 angstroms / 6.7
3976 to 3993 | 0.30 angstroms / 7.88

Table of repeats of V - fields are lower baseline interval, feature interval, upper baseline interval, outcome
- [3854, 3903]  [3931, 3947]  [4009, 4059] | 0.297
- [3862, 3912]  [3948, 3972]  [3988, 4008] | 0.318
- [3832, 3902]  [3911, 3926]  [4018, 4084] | -0.098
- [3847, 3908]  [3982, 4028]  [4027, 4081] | -0.073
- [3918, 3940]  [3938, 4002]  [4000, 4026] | 0.077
